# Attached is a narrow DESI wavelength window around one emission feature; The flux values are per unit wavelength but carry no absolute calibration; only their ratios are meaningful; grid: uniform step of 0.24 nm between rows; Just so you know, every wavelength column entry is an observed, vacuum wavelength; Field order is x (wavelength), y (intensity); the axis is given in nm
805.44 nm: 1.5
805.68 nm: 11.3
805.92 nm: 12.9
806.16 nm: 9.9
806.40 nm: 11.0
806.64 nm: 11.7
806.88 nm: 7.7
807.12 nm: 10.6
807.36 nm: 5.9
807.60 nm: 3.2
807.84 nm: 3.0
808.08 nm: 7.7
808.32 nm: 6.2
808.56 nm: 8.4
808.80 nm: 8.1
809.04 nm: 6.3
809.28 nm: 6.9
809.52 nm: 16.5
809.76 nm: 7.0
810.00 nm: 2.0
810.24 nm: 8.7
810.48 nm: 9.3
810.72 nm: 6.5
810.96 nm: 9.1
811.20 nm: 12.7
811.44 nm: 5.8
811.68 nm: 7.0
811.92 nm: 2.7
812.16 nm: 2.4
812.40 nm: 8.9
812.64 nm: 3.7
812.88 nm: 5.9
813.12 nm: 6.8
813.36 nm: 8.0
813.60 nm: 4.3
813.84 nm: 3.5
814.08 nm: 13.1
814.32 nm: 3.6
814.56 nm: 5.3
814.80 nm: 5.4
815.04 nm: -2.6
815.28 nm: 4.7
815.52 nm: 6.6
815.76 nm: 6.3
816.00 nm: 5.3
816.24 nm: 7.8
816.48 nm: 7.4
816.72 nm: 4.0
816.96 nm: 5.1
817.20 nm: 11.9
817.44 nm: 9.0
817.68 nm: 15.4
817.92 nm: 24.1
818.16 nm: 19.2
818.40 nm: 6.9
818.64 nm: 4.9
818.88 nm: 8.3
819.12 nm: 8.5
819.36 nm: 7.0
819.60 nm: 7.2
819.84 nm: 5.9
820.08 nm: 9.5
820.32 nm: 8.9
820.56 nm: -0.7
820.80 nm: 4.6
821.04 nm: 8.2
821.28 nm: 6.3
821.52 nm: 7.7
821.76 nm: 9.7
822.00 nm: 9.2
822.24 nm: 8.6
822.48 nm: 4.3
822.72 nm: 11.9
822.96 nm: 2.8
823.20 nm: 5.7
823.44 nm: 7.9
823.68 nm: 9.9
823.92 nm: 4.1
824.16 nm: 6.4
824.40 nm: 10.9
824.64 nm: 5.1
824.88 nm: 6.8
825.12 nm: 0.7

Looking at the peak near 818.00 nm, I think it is H-gamma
